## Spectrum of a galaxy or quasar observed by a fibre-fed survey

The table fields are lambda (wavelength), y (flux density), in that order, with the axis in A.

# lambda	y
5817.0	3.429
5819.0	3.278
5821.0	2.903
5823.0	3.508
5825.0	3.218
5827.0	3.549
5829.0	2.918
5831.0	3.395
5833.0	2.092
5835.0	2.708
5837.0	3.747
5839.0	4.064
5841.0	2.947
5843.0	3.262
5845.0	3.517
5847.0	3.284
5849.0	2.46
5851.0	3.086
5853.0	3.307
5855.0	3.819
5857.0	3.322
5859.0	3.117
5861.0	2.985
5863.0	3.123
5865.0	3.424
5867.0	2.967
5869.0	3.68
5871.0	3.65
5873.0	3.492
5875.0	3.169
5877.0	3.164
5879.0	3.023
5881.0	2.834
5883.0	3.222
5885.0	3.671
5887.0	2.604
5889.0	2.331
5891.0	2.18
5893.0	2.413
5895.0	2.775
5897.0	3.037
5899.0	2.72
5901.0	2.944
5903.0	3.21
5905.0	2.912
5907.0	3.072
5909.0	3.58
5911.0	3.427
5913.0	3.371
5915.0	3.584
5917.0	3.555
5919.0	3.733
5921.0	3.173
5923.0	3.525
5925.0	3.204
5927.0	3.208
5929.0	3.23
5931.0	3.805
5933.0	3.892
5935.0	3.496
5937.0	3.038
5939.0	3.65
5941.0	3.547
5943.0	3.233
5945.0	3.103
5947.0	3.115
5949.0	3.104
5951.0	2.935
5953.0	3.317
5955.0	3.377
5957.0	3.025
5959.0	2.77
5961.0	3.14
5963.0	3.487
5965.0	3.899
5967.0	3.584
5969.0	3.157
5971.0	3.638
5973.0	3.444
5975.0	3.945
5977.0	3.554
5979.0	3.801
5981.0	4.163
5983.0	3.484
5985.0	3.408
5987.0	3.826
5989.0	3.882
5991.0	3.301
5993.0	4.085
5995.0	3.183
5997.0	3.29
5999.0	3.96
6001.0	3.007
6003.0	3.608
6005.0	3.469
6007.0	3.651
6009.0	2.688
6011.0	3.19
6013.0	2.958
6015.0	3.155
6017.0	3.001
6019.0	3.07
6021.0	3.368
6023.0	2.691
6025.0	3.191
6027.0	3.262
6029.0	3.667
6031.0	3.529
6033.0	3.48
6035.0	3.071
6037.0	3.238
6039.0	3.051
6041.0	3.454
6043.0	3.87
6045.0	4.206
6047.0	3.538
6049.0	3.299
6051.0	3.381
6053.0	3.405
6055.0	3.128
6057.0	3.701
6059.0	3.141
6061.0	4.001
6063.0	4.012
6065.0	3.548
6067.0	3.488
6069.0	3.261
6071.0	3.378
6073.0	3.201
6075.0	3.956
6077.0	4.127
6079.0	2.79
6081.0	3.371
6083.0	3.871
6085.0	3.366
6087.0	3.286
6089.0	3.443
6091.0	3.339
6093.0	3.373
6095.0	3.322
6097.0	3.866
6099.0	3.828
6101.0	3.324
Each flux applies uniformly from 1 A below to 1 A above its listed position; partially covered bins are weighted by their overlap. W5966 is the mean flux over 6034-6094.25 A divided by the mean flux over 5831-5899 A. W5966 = 1.12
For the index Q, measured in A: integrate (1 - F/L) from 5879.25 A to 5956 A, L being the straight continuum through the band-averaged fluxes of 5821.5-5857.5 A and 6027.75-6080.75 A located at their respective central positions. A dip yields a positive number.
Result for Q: 3.2 A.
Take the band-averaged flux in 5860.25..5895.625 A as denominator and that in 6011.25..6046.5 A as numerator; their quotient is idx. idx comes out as 1.1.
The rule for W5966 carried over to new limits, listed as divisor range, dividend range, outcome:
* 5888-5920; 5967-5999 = 1.19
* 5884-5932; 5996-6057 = 1.06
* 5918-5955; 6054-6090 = 1.05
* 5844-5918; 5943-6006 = 1.10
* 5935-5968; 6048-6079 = 1.07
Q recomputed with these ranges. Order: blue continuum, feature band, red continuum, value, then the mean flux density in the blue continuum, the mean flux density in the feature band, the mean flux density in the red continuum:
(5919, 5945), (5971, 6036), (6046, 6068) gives 0.9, 3.42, 3.42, 3.51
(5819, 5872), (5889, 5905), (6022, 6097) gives 2.7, 3.23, 2.74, 3.45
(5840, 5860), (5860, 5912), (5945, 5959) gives 1.9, 3.21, 3.06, 3.12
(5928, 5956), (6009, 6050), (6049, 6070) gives 1.9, 3.35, 3.3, 3.5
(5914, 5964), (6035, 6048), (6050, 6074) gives -0.3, 3.33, 3.52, 3.47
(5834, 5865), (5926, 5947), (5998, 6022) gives -1.0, 3.26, 3.41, 3.26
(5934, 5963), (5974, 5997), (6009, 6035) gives -3.4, 3.21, 3.68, 3.19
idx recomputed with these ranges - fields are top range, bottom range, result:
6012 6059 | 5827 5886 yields 1.03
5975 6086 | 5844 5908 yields 1.12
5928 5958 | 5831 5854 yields 1.06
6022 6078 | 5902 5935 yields 1.02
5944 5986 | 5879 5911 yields 1.16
